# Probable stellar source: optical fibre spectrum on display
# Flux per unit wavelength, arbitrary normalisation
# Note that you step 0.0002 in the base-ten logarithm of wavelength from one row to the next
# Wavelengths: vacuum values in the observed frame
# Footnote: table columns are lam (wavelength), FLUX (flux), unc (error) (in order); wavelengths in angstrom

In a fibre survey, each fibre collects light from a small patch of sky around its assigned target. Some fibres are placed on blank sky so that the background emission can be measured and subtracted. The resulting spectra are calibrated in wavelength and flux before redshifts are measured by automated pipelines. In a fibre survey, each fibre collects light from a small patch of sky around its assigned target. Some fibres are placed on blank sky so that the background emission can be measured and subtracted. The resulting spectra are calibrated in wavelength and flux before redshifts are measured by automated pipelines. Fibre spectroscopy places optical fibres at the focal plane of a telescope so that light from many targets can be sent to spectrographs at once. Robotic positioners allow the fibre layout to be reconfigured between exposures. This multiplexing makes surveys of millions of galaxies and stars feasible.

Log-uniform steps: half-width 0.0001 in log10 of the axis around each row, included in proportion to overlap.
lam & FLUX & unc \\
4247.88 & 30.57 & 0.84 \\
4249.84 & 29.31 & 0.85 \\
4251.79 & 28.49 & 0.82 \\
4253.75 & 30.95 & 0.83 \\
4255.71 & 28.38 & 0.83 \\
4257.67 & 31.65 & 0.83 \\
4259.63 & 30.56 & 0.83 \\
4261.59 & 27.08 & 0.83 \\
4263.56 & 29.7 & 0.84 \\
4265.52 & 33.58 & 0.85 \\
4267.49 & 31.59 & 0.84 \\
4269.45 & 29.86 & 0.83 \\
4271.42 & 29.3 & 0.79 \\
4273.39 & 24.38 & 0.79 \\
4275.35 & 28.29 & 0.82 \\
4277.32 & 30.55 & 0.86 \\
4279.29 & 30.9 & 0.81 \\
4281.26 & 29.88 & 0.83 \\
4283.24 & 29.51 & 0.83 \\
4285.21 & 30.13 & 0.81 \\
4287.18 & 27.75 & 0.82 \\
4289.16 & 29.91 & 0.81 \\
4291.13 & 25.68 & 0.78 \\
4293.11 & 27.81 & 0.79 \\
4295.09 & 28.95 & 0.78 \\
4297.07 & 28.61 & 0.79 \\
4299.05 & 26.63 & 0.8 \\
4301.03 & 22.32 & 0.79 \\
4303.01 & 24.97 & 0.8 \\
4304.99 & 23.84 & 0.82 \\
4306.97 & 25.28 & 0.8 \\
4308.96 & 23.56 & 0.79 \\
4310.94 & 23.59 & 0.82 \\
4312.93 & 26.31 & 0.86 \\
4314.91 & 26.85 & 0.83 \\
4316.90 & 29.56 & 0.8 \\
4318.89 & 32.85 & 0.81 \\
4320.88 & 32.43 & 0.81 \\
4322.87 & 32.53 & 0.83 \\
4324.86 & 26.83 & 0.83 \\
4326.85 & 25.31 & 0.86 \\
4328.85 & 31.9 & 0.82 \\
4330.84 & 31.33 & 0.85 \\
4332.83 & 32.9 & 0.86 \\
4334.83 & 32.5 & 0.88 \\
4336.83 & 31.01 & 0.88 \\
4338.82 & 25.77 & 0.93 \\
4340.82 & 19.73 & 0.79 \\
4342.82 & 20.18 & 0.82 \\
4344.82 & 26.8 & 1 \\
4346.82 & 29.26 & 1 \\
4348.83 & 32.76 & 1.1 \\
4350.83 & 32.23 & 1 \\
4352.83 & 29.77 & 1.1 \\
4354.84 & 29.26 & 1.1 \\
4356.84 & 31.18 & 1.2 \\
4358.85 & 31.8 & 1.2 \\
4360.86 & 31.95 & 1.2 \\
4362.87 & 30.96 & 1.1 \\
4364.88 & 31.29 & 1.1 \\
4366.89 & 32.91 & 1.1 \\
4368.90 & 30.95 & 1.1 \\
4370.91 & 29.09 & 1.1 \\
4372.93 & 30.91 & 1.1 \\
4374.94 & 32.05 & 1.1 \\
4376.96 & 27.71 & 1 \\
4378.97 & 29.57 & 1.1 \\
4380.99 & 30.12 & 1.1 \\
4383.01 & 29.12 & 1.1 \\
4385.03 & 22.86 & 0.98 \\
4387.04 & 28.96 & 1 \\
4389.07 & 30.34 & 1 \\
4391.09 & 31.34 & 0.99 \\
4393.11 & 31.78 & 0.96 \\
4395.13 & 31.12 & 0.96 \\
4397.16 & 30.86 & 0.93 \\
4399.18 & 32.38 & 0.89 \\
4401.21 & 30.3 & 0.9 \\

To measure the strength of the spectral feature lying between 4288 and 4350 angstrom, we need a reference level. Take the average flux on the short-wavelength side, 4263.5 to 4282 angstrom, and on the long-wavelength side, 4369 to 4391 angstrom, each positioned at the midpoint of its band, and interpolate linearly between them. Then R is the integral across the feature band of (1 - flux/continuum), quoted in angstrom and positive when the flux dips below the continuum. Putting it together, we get 3.9 angstrom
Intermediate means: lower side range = 29.8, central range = 27.7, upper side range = 29.2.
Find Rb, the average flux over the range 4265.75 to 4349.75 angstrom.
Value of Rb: 28.1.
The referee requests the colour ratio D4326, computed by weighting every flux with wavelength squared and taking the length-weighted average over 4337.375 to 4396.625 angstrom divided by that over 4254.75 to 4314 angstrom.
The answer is 1.1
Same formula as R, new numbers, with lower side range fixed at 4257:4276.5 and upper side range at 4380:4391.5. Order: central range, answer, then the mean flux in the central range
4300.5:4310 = 1.7 angstrom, 24.1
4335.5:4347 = 1.4 angstrom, 25.4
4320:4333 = -0.5 angstrom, 30.3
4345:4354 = -0.5 angstrom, 30.6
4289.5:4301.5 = 1.0 angstrom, 27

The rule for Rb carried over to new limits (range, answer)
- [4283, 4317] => 26.6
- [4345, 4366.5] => 30.9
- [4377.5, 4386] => 27.9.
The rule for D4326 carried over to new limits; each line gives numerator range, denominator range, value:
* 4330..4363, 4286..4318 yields 1.13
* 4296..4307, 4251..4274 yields 0.87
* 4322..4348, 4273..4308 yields 1.04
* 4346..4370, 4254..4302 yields 1.12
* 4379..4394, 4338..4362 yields 1.05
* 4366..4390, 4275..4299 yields 1.06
